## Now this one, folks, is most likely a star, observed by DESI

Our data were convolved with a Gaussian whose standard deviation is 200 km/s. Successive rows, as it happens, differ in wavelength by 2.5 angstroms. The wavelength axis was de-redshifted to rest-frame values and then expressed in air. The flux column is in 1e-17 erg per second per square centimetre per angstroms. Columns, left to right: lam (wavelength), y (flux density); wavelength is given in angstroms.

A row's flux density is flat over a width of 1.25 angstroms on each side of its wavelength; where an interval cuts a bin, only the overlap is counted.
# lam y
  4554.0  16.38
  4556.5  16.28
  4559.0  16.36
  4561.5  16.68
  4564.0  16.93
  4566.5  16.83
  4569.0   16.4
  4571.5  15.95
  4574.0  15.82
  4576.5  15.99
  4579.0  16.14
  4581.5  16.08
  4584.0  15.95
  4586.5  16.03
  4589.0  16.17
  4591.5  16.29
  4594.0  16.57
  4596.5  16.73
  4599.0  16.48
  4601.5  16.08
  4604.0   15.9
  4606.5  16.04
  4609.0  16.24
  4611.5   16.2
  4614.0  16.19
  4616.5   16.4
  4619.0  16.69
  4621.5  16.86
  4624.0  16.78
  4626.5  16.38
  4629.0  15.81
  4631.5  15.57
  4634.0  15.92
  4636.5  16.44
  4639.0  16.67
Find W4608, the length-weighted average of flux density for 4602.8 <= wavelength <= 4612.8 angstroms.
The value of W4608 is 16.1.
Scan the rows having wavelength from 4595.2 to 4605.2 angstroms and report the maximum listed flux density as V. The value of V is 16.73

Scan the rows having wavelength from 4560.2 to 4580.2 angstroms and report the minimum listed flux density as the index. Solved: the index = 15.82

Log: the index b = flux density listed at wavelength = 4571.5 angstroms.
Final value 15.95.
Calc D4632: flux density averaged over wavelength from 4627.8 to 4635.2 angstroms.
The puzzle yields 15.8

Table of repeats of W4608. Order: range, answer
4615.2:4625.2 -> 16.7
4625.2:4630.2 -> 16.1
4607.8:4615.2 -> 16.2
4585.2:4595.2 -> 16.3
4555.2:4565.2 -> 16.6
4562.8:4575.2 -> 16.4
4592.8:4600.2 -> 16.6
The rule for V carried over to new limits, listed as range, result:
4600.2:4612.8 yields 16.24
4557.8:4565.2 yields 16.93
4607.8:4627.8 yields 16.86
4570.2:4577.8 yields 15.99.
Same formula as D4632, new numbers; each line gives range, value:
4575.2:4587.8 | 16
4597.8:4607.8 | 16.1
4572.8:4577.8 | 15.9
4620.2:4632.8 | 16.3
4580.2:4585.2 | 16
